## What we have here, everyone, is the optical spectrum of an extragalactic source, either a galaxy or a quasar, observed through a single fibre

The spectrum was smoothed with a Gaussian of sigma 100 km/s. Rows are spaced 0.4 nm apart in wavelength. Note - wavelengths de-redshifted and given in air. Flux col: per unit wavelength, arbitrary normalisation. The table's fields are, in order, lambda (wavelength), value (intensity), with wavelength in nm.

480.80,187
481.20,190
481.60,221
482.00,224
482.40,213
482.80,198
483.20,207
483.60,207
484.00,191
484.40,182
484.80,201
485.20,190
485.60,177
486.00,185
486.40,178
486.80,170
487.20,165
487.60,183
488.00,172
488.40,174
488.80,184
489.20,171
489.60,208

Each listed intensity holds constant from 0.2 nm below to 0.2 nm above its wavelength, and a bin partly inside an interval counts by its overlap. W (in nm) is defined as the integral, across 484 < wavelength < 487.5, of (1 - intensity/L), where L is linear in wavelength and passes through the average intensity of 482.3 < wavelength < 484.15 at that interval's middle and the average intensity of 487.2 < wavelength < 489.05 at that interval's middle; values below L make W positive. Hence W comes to 0.15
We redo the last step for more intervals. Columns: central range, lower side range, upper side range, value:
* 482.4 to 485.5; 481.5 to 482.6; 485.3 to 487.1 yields 0.05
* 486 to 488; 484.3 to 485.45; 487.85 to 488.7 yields 0.06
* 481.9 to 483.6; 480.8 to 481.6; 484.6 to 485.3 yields -0.11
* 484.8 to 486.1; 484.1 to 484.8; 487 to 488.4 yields -0.02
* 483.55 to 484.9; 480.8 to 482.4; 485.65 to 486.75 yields -0.01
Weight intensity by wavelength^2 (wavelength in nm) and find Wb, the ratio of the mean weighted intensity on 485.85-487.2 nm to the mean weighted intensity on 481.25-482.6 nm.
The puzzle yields 0.8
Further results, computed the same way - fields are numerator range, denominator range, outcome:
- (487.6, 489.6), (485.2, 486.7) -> 1.00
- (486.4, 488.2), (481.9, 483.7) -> 0.84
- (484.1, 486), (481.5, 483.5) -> 0.89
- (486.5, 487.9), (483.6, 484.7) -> 0.91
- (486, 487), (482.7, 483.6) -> 0.88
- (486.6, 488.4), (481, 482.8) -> 0.84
